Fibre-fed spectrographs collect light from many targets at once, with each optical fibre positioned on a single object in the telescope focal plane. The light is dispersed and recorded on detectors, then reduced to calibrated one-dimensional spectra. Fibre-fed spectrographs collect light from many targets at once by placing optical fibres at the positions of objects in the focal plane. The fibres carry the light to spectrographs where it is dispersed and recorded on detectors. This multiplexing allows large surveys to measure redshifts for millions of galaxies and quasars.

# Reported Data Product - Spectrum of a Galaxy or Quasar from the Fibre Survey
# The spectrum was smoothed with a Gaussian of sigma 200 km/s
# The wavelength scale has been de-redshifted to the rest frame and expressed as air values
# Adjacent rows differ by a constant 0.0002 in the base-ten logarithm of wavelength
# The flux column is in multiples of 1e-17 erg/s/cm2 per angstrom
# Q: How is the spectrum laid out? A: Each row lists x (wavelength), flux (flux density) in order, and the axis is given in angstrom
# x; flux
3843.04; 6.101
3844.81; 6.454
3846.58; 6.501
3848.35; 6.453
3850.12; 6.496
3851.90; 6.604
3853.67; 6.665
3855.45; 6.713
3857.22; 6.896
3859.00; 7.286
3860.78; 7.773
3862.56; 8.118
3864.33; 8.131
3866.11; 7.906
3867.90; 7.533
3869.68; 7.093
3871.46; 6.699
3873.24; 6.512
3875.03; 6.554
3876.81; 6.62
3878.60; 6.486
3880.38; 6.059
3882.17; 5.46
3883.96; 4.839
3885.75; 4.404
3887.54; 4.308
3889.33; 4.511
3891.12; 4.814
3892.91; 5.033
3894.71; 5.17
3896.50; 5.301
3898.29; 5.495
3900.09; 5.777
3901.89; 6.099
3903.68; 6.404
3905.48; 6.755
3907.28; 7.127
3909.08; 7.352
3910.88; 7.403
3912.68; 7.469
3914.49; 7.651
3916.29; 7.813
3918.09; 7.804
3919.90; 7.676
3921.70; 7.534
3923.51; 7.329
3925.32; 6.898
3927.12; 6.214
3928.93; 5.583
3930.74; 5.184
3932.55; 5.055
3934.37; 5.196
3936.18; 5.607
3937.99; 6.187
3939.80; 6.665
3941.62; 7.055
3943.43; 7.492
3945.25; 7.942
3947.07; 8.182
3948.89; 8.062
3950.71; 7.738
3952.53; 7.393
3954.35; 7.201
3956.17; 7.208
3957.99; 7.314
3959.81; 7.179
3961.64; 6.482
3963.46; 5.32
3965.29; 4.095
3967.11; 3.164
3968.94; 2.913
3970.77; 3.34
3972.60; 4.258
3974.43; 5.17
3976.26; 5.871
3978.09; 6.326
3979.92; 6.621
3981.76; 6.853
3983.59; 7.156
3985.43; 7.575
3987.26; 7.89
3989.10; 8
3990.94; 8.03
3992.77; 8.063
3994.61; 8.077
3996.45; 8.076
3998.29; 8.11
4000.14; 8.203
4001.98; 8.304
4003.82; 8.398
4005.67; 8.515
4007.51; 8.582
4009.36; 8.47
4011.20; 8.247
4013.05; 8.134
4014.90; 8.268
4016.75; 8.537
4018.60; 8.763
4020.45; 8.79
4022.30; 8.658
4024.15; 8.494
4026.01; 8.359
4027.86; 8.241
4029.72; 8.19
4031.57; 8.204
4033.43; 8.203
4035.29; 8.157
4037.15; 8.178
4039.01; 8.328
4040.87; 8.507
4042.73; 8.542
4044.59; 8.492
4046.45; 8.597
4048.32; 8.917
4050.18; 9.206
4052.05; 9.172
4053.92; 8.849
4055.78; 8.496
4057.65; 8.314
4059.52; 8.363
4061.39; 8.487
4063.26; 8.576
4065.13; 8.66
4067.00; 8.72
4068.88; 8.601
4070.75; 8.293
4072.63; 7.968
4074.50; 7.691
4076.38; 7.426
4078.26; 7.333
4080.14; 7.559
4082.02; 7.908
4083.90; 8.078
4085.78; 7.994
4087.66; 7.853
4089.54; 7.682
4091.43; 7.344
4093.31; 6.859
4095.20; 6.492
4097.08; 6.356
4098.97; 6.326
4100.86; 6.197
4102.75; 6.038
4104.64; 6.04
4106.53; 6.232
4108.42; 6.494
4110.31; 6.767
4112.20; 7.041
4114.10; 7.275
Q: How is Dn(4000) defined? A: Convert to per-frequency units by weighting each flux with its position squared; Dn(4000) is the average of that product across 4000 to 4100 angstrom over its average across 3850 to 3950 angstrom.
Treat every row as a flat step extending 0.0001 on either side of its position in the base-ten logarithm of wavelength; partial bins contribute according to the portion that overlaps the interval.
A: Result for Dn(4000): 1.3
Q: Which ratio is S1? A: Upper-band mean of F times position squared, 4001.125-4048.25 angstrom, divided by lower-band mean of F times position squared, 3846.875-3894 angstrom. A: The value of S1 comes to 1.43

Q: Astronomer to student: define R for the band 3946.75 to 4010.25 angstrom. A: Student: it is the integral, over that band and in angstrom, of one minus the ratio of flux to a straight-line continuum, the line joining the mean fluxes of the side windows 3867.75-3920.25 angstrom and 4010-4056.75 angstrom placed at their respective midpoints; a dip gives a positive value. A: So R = 6.0 angstrom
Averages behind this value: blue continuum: 6.24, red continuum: 8.5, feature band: 6.91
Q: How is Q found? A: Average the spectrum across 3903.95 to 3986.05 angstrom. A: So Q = 6.49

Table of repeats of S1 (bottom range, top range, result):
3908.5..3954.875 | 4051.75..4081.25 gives 1.26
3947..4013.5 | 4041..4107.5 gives 1.17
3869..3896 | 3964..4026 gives 1.36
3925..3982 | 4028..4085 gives 1.44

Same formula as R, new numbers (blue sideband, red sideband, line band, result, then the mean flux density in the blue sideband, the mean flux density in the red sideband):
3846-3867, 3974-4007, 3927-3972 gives 7.8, 7.14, 7.56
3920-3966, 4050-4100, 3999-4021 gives -3.4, 6.67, 7.92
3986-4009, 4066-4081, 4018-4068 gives -3.0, 8.19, 7.95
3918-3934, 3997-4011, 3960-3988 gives 7.7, 6.47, 8.36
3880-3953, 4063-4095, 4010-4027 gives -2.7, 6.39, 7.87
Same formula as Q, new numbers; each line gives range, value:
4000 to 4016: 8.36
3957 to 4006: 6.62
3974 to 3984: 6.35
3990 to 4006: 8.18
